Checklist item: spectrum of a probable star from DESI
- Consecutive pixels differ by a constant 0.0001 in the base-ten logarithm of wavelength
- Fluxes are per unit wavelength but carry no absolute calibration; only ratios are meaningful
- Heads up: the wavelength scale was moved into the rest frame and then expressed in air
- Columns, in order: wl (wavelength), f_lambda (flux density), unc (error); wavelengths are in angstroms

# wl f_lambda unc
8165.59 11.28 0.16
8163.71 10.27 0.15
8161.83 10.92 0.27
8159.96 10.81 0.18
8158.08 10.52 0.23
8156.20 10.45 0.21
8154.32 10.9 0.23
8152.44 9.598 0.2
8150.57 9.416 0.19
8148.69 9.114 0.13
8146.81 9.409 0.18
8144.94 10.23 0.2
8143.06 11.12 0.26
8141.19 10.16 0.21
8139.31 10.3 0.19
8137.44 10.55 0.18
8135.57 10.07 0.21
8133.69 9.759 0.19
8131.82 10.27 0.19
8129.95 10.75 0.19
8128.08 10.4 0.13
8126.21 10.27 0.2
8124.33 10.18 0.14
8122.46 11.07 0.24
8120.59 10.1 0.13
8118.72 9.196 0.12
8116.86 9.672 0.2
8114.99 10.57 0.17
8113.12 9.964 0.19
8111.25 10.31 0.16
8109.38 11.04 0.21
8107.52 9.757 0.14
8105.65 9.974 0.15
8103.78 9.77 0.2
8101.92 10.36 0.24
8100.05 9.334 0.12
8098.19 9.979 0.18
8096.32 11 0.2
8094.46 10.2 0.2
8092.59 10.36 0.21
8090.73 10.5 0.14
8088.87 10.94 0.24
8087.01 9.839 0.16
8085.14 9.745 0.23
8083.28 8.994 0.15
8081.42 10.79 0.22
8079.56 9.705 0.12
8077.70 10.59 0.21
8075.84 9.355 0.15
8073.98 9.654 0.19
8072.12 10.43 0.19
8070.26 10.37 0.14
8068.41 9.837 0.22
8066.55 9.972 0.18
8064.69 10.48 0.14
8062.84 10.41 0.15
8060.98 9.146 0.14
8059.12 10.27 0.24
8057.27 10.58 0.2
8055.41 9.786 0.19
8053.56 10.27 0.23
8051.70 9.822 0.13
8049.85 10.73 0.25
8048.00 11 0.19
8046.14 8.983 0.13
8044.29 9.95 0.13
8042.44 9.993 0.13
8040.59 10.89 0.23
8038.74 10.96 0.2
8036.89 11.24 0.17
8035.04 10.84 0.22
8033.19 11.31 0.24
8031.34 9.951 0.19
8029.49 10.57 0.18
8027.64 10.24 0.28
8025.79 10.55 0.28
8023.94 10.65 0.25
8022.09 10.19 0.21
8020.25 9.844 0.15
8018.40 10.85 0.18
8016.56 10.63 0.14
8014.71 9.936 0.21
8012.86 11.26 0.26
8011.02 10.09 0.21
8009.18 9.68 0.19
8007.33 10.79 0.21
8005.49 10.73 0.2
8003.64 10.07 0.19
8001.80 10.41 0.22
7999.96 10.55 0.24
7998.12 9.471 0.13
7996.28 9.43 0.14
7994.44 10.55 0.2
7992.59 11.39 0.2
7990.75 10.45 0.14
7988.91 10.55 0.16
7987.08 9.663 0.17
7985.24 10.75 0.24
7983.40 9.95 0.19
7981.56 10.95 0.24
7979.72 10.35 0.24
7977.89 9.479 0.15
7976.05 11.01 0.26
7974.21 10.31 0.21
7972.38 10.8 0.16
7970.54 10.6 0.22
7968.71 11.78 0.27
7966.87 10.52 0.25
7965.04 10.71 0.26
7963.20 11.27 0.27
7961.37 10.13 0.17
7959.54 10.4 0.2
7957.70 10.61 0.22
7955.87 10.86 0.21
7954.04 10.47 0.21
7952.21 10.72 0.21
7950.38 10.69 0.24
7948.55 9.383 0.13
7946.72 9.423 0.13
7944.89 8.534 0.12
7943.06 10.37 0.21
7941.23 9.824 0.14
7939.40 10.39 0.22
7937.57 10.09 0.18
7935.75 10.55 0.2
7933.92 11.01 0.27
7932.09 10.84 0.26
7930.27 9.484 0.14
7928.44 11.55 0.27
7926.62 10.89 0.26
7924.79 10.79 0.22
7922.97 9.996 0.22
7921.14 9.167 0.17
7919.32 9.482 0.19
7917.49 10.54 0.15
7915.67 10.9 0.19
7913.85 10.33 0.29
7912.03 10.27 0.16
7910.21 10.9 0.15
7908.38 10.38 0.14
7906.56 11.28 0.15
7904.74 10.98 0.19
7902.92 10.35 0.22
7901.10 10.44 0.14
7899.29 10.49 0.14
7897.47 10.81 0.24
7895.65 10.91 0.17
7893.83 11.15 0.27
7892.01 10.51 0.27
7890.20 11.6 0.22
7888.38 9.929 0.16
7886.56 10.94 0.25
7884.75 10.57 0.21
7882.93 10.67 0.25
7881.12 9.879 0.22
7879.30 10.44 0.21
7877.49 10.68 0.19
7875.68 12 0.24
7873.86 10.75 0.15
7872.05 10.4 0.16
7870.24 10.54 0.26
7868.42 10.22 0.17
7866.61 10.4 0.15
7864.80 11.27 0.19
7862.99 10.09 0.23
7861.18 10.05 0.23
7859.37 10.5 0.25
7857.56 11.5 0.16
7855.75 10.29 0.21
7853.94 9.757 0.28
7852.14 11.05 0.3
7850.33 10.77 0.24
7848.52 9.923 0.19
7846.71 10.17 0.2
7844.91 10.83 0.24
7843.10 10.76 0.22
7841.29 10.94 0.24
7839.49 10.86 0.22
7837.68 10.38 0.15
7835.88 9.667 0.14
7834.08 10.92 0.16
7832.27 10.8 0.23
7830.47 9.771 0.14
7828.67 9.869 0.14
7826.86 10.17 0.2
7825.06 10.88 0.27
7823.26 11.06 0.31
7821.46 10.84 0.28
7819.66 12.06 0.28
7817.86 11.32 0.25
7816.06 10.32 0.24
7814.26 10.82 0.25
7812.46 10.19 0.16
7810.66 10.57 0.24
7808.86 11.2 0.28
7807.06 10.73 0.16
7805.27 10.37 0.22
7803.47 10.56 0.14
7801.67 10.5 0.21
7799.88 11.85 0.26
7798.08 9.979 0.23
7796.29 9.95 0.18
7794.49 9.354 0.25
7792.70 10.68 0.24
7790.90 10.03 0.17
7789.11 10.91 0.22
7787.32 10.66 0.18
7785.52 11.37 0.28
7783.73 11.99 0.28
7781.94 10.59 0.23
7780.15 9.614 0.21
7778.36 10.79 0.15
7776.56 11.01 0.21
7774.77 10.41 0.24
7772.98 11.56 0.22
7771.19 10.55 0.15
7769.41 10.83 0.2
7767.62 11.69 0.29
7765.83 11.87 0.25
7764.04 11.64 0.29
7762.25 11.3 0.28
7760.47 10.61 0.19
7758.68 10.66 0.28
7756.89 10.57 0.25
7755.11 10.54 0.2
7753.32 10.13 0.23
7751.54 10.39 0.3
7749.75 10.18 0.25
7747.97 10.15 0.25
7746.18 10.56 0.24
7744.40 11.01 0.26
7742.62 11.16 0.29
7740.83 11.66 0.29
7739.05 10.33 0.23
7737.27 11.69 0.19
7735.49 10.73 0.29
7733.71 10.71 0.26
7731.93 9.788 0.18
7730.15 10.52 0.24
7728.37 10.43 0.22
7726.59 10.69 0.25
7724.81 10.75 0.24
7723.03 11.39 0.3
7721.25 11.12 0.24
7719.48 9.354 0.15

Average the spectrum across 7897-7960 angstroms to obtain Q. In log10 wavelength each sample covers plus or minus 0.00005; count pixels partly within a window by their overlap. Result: 10.4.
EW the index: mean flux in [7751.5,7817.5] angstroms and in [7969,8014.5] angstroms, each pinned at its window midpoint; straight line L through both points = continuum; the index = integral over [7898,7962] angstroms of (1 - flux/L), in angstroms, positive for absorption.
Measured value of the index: 0.8 angstroms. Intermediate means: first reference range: 10.7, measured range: 10.4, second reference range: 10.4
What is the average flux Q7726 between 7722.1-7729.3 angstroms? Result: 10.8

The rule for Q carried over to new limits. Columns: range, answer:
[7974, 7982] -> 10.4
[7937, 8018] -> 10.4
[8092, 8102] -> 10.2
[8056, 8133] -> 10.1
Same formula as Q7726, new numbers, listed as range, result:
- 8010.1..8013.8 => 10.7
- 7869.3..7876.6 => 10.9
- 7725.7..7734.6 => 10.4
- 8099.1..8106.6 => 9.86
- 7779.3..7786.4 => 10.9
